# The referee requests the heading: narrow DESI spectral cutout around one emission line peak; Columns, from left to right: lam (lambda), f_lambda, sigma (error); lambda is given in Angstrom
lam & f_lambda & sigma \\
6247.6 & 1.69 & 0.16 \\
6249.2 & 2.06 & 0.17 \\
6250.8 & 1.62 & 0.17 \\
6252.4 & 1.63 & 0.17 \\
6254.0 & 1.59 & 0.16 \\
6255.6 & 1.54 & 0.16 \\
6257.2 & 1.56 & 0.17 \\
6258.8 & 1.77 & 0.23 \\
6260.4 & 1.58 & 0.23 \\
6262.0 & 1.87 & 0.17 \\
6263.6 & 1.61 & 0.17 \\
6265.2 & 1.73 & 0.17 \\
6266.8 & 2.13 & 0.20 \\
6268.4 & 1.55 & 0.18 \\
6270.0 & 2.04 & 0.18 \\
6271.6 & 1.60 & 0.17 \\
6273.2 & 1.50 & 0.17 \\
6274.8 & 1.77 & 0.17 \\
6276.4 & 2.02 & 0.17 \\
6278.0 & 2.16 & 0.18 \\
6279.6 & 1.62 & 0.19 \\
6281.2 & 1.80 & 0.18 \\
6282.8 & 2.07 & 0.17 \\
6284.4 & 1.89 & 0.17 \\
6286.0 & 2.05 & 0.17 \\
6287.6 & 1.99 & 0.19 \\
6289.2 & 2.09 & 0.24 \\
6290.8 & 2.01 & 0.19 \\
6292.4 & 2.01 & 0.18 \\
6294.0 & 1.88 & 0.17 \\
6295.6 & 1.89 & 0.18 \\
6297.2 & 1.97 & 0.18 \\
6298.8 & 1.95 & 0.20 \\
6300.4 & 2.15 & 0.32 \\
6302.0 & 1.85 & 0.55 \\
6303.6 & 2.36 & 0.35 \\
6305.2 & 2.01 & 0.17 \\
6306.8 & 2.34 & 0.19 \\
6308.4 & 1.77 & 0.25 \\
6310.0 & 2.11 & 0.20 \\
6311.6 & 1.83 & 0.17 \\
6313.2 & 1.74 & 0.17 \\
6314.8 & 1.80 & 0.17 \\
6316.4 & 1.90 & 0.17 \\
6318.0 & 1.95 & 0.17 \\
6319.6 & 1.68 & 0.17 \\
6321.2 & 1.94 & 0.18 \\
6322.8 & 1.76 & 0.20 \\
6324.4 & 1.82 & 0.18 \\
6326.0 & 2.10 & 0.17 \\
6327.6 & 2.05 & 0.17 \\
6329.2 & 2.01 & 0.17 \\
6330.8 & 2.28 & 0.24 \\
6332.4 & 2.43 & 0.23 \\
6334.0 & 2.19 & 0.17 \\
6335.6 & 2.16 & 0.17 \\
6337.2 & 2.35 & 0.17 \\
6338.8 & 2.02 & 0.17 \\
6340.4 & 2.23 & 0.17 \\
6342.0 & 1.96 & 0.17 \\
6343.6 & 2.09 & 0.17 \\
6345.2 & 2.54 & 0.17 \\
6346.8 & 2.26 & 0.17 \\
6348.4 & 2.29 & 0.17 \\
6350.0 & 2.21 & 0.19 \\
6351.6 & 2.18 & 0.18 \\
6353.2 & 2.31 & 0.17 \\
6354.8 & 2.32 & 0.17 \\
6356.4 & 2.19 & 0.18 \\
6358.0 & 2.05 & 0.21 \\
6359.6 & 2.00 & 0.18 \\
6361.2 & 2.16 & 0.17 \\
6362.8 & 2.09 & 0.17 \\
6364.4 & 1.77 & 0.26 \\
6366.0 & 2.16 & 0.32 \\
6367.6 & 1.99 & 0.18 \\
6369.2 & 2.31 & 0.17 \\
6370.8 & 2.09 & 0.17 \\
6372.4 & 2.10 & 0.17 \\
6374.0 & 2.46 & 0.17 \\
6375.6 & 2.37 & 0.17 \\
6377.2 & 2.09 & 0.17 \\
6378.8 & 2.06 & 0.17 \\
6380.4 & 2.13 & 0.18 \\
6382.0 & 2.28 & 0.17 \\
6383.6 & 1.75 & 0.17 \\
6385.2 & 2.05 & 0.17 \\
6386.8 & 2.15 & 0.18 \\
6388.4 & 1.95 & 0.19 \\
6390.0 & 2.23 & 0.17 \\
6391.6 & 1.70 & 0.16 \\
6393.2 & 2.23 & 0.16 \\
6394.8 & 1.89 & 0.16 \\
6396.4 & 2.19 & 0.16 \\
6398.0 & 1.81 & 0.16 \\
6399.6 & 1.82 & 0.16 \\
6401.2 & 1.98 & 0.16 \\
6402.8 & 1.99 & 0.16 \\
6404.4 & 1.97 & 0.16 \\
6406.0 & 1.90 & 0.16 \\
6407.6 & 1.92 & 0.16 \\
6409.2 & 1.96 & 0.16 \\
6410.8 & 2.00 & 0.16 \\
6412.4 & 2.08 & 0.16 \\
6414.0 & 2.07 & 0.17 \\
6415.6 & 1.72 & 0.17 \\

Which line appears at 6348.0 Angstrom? C III]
